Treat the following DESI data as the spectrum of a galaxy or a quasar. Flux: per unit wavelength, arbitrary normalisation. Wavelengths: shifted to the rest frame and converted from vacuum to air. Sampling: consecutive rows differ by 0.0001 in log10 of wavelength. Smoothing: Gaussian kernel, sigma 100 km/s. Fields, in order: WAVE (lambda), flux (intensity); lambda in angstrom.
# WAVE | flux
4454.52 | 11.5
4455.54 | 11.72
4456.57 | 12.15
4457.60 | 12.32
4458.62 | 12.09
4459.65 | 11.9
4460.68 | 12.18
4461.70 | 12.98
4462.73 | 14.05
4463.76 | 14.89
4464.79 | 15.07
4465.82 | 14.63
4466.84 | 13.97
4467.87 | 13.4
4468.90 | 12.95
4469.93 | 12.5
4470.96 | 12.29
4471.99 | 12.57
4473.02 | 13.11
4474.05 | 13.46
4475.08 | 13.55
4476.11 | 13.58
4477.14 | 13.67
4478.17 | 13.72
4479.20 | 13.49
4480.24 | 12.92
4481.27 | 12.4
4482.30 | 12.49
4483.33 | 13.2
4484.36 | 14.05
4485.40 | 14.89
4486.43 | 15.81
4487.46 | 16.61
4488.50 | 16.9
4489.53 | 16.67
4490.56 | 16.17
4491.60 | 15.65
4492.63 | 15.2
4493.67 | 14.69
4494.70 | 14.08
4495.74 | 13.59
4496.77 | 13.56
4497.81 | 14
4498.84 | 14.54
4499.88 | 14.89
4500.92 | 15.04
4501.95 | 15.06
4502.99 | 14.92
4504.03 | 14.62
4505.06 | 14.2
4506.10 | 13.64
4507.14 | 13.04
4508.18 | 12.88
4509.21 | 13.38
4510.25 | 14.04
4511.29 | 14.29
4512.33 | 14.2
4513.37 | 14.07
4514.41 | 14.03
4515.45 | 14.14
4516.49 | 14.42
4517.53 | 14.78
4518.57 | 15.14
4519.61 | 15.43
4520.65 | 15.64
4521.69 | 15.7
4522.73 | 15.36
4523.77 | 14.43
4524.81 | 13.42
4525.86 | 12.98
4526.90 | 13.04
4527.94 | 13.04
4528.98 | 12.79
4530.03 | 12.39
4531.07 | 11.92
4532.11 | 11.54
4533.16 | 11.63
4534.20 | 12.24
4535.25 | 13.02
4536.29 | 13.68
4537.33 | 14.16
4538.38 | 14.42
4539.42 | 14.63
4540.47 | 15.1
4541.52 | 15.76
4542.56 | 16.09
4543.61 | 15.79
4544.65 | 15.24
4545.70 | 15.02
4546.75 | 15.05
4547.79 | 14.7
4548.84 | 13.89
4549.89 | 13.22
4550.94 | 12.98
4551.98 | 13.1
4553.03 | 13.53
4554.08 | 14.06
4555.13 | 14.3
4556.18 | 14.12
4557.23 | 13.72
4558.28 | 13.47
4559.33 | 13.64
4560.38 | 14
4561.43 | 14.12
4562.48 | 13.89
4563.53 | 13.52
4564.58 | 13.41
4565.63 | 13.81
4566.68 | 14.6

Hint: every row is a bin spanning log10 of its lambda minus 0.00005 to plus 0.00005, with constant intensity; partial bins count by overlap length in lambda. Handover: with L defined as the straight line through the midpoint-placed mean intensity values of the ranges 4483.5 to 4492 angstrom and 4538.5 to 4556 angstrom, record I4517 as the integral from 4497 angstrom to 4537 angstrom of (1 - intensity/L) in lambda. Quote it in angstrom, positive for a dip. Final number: 3.3 angstrom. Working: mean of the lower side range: 15.7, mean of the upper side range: 14.5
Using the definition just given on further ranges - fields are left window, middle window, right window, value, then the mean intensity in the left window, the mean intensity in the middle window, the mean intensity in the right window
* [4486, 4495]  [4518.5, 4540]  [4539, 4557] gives 1.9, 15.8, 13.6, 14.5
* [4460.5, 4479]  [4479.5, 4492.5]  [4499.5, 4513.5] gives -0.9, 13.5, 14.8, 14.2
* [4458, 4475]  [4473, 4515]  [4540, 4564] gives -2.1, 13.3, 14.3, 14.3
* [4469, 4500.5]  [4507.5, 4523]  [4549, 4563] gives -0.6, 14.1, 14.5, 13.7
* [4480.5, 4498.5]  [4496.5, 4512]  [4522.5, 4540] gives 0.0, 14.7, 14.1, 13.2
